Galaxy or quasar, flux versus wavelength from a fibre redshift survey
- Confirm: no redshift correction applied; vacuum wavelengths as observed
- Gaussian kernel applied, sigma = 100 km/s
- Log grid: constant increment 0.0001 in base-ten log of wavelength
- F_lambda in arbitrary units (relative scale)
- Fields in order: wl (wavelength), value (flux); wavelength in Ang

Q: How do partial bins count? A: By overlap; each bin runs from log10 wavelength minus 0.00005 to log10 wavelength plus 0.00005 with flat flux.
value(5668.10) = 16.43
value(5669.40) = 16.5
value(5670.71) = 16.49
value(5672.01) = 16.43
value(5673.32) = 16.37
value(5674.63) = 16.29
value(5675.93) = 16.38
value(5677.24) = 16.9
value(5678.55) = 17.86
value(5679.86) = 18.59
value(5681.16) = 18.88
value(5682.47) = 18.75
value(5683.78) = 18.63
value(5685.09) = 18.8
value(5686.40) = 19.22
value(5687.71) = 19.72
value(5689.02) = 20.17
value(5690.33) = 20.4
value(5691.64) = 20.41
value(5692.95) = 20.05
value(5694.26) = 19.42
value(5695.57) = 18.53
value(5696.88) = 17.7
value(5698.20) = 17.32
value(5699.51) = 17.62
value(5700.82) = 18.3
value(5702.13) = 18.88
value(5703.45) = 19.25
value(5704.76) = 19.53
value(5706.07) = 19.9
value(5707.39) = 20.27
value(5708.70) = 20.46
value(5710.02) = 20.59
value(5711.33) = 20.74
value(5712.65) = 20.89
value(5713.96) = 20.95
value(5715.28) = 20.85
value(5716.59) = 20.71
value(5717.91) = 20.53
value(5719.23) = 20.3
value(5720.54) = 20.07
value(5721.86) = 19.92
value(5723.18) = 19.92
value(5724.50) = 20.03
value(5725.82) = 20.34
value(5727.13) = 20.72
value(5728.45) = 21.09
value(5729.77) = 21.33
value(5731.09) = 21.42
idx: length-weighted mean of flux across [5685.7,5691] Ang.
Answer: 19.9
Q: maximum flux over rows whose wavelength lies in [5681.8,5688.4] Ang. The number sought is 19.72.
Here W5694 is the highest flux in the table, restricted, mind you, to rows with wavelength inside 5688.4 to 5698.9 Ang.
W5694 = 20.41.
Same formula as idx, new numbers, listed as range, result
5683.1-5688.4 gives 19.1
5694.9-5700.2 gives 17.8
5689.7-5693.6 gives 20.3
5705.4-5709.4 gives 20.2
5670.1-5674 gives 16.4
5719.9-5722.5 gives 20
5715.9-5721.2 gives 20.4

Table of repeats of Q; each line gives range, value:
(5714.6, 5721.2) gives 20.85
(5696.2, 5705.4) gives 19.53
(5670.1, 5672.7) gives 16.49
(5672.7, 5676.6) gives 16.38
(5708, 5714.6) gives 20.95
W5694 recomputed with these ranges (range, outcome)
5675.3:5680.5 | 18.59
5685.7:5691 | 20.4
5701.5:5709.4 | 20.46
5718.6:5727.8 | 20.72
